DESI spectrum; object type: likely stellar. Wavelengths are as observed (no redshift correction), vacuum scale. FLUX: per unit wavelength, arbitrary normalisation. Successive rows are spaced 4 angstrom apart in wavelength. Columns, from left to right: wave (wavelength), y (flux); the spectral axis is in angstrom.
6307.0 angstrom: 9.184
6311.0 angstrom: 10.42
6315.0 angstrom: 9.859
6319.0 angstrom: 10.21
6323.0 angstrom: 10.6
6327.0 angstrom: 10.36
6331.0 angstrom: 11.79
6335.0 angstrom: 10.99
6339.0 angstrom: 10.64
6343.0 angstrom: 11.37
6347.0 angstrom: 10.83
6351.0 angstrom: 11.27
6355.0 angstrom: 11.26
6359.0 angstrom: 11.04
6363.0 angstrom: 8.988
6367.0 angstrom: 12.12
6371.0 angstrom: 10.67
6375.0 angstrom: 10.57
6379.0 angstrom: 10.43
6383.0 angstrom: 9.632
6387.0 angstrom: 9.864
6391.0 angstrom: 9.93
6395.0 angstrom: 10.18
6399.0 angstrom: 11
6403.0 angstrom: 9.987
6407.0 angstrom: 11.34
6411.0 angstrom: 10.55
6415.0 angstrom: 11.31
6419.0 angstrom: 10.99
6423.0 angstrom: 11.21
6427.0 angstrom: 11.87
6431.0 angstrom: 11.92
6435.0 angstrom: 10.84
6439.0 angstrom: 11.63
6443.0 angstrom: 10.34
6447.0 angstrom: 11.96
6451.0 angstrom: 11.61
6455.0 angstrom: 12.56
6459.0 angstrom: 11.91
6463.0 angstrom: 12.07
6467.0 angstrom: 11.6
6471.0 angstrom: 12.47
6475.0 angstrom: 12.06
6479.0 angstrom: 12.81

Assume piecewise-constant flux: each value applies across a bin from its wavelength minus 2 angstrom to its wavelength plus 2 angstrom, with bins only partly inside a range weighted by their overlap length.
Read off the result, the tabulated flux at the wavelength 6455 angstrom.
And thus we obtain 12.56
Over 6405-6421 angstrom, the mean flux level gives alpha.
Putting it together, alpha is 11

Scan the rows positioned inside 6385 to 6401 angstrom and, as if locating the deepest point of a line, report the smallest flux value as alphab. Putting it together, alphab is 9.864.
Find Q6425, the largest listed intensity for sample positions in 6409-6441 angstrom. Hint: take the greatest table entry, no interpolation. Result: 11.92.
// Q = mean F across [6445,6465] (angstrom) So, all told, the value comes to 12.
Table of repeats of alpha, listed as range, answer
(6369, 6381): 10.6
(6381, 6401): 10.1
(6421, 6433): 11.7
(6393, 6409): 10.6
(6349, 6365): 10.6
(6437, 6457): 11.6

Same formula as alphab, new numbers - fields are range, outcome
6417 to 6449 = 10.34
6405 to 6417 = 10.55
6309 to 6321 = 9.859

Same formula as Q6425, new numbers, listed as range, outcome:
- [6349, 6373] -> 12.12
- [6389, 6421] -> 11.34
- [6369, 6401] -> 11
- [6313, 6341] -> 11.79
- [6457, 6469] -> 12.07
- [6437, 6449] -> 11.96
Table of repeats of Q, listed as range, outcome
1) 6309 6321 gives 10.2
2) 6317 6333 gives 10.7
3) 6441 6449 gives 11.2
